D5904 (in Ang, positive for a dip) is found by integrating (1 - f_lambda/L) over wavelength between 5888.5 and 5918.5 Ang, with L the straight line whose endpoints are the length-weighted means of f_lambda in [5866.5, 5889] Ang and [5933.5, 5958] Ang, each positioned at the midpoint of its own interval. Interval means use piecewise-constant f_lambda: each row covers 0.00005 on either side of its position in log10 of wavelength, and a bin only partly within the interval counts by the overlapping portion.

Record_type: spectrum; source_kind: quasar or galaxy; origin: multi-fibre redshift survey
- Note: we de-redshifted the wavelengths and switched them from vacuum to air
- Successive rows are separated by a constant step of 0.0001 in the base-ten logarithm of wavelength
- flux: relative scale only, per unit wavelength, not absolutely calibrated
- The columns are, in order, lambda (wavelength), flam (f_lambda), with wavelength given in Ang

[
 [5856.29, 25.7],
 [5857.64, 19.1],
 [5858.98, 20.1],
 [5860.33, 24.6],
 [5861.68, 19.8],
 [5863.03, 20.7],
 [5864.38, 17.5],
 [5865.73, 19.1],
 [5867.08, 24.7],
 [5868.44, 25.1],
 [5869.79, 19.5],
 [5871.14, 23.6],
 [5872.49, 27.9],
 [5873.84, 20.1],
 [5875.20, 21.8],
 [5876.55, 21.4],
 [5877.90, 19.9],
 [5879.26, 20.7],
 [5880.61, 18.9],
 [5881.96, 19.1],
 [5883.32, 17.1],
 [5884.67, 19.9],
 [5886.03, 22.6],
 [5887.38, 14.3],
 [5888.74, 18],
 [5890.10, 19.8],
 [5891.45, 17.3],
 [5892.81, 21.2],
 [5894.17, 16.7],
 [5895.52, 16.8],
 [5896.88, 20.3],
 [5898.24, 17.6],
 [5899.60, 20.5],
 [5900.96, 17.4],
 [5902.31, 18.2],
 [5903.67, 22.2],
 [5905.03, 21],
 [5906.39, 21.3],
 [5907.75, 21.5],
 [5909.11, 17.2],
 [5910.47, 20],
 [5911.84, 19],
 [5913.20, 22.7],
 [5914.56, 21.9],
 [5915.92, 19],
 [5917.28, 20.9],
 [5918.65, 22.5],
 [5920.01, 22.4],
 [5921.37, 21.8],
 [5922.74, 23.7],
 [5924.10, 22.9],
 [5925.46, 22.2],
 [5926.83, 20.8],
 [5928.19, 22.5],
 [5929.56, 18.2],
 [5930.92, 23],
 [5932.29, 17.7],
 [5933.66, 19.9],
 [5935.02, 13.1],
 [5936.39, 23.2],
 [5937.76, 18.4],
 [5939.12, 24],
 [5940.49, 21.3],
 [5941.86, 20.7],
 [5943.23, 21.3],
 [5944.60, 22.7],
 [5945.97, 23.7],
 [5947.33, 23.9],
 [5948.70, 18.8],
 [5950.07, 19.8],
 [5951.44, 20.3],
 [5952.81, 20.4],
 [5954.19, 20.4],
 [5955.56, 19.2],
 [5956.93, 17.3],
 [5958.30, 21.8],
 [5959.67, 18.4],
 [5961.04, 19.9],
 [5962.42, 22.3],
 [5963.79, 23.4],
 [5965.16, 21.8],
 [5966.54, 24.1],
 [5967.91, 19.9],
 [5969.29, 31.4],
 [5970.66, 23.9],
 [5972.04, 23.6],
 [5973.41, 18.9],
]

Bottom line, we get 1.6 Ang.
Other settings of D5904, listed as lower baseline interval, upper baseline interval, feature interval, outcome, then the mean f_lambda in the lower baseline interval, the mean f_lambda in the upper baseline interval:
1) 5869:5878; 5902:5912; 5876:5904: 2.9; 22.2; 20.2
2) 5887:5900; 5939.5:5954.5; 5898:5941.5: -1.9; 18.3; 21.3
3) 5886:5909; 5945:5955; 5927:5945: 0.1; 19.1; 21.1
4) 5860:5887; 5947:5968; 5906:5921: 0.1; 21.1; 20.7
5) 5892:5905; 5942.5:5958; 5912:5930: -1.7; 19.1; 20.7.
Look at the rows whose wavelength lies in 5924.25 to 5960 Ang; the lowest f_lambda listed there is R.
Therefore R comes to 13.1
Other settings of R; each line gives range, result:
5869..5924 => 14.3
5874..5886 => 17.1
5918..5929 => 20.8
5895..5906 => 16.8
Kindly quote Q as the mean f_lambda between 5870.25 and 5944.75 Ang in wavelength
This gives 20.3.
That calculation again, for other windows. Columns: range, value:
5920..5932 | 21.8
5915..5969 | 21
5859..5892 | 20.6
